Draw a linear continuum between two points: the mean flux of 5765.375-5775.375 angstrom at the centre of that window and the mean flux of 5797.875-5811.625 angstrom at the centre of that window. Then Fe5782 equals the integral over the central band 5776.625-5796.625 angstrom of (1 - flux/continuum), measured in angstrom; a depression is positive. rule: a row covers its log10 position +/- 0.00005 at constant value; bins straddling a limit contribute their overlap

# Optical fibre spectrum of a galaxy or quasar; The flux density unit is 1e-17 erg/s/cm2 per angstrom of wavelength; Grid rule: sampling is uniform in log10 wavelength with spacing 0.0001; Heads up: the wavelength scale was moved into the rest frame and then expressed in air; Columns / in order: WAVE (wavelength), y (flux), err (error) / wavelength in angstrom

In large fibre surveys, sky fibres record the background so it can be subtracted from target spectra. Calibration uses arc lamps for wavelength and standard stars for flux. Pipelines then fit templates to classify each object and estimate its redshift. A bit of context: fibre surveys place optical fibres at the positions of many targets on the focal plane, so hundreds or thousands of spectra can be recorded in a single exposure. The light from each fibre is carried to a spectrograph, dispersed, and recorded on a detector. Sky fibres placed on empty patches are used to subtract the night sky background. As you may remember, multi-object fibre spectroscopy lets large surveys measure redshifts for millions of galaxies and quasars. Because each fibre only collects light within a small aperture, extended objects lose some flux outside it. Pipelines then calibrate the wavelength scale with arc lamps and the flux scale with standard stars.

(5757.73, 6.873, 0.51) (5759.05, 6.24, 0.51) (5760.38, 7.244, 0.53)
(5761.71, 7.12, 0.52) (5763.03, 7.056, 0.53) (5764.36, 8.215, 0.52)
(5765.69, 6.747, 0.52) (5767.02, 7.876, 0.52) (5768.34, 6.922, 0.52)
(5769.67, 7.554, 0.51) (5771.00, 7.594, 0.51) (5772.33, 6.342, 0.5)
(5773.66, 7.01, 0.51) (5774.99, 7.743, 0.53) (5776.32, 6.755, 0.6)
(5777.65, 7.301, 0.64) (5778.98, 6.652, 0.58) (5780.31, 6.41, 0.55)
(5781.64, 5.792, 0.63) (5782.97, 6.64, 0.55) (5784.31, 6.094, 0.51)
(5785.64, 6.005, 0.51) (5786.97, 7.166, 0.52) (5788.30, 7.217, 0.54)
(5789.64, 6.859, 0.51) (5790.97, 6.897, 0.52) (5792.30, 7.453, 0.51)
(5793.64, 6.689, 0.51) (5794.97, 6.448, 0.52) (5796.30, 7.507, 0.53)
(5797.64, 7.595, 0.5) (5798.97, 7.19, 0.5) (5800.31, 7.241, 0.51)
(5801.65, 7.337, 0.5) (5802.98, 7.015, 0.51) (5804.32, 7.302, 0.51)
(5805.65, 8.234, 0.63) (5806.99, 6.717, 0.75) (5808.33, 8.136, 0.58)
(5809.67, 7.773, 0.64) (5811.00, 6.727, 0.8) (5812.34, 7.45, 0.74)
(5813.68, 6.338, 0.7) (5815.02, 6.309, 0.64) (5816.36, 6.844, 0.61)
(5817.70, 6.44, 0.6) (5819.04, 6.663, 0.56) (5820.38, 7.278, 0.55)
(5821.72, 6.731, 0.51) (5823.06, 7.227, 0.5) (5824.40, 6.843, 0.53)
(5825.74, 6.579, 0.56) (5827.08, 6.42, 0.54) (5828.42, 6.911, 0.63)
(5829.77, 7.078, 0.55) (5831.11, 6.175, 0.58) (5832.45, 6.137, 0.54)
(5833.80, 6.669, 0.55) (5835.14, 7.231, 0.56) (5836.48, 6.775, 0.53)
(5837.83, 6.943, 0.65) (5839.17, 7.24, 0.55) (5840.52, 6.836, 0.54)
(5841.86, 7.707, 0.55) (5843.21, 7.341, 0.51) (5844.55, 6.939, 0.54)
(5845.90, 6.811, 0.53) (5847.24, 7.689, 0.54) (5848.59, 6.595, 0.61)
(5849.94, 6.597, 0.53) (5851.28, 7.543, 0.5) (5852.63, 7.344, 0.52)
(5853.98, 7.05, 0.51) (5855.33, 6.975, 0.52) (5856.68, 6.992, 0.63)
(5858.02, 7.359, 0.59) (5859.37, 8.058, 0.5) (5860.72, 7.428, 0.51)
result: 1.6 angstrom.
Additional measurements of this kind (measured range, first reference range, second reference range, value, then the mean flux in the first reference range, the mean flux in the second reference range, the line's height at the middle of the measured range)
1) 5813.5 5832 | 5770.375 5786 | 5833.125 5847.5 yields 0.7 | 6.7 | 7.09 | 6.98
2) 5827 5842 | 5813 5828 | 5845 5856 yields 0.1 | 6.7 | 7.07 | 6.87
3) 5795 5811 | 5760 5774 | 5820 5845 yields -0.8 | 7.25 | 6.89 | 7.05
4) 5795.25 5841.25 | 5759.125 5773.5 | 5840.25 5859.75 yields 1.3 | 7.21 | 7.19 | 7.2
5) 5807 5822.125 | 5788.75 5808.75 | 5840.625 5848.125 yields 0.6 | 7.23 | 7.25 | 7.24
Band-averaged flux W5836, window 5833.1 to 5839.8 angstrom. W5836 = 6.97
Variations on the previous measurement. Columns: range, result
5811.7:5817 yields 6.73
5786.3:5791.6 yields 7.04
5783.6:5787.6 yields 6.41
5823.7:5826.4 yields 6.72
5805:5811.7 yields 7.51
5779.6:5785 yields 6.23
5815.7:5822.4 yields 6.79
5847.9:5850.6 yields 6.59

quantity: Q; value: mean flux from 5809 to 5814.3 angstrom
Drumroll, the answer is 7.08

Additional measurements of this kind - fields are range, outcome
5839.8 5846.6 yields 7.13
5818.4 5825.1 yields 6.95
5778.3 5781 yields 6.53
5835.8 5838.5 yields 6.86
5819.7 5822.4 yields 7.01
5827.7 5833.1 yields 6.57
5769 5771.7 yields 7.55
